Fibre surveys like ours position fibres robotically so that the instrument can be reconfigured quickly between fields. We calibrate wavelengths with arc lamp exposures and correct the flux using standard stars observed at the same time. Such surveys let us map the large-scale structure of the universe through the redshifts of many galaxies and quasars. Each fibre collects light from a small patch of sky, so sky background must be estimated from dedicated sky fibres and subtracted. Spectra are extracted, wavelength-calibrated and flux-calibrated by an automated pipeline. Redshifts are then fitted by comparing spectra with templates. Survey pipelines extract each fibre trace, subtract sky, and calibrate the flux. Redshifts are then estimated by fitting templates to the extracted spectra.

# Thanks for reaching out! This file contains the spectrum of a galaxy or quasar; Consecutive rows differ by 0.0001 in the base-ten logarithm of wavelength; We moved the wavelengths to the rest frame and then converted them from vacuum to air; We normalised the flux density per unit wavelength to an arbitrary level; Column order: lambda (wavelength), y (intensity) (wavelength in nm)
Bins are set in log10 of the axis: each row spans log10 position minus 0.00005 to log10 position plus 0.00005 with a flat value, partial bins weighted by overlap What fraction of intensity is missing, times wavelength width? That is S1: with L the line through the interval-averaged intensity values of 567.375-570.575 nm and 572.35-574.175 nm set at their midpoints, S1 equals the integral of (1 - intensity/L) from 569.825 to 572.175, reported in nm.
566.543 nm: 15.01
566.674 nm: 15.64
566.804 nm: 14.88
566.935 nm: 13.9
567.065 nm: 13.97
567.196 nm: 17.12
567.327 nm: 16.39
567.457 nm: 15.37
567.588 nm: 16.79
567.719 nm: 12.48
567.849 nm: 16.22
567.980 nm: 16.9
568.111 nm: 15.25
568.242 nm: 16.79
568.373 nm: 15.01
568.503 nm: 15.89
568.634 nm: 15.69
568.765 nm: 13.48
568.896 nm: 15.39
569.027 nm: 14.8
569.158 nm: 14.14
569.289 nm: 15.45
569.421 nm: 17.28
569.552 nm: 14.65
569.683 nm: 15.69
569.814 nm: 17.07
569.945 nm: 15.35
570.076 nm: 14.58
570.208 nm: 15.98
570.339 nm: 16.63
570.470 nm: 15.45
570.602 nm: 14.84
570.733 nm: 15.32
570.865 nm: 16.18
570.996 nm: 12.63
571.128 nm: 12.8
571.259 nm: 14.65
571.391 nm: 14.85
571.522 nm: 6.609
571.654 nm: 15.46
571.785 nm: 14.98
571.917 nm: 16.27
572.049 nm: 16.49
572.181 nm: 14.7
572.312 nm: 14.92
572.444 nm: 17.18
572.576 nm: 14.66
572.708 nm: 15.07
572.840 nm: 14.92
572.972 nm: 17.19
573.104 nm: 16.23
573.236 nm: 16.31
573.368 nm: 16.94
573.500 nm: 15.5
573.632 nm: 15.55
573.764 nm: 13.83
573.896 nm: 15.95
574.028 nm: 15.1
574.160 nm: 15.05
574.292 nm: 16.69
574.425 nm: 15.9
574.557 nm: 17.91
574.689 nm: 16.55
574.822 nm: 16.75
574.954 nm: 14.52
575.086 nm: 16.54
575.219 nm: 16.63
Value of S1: 0.13 nm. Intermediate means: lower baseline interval 15.5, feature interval 14.7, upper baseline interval 15.7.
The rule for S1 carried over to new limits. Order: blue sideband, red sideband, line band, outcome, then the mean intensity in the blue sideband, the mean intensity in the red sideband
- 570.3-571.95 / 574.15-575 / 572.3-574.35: -0.019 nm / 14.3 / 16.3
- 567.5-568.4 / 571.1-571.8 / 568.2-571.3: -0.193 nm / 15.6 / 13.1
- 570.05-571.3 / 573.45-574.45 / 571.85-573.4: -0.067 nm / 14.9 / 15.4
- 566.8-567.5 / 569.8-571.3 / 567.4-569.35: -0.012 nm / 15.3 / 15.1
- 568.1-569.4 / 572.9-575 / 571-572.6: 0.134 nm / 15.3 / 16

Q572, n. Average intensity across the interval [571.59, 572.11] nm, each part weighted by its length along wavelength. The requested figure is 15.8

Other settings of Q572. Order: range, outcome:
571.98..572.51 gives 15.8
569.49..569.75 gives 15.2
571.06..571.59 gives 12.2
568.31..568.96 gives 15.1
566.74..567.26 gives 15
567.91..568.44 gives 16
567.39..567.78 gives 14.9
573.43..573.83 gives 15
